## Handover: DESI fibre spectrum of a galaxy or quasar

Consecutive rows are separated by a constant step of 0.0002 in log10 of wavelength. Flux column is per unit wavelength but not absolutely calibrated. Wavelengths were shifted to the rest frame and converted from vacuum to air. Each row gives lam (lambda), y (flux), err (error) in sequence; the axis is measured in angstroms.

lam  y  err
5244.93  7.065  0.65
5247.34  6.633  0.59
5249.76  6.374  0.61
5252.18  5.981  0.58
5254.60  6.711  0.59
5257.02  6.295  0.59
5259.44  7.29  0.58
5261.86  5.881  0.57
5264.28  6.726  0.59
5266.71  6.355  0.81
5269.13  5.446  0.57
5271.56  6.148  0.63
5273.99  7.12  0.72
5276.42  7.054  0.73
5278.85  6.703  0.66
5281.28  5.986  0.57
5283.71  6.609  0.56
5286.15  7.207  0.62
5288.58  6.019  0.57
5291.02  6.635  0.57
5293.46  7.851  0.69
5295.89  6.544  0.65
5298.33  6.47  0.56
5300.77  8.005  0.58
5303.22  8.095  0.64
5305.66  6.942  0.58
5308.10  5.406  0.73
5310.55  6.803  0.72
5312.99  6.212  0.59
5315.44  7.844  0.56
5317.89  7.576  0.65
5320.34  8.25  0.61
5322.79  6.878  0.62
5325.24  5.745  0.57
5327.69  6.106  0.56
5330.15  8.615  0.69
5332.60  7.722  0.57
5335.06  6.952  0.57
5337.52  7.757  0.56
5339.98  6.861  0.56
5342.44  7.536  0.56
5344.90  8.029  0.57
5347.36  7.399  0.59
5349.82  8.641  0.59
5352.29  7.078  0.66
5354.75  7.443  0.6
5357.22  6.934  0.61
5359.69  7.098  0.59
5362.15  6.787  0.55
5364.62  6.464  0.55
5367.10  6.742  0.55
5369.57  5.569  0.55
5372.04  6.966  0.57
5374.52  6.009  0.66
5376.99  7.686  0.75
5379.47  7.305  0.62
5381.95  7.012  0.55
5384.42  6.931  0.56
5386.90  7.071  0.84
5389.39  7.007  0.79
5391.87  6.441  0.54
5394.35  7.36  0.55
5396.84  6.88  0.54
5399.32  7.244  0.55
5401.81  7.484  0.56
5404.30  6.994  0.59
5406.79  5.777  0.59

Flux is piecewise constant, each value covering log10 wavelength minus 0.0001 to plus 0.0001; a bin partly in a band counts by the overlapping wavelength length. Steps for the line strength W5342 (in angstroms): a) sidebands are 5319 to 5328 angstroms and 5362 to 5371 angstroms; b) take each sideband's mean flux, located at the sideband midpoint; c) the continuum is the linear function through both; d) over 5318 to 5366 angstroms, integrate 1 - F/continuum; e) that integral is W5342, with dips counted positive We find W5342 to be -4.8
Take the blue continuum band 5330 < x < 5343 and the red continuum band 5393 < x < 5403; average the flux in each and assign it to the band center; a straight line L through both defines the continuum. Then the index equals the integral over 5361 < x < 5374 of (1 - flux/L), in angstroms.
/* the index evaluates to 1.56 angstroms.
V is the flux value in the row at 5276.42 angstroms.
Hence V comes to 7.054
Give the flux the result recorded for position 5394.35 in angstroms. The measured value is 7.36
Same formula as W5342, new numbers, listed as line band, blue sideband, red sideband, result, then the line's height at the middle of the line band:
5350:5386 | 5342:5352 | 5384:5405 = 2.8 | 7.5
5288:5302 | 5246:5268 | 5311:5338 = -0.1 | 6.89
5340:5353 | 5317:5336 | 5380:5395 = -1.0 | 7.14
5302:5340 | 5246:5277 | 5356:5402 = -2.5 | 6.67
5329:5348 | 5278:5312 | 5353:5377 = -2.4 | 6.76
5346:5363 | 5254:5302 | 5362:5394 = -1.5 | 6.75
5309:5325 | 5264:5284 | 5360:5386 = -1.3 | 6.58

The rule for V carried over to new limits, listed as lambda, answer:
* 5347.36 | 7.399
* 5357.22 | 6.934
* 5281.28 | 5.986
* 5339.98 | 6.861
